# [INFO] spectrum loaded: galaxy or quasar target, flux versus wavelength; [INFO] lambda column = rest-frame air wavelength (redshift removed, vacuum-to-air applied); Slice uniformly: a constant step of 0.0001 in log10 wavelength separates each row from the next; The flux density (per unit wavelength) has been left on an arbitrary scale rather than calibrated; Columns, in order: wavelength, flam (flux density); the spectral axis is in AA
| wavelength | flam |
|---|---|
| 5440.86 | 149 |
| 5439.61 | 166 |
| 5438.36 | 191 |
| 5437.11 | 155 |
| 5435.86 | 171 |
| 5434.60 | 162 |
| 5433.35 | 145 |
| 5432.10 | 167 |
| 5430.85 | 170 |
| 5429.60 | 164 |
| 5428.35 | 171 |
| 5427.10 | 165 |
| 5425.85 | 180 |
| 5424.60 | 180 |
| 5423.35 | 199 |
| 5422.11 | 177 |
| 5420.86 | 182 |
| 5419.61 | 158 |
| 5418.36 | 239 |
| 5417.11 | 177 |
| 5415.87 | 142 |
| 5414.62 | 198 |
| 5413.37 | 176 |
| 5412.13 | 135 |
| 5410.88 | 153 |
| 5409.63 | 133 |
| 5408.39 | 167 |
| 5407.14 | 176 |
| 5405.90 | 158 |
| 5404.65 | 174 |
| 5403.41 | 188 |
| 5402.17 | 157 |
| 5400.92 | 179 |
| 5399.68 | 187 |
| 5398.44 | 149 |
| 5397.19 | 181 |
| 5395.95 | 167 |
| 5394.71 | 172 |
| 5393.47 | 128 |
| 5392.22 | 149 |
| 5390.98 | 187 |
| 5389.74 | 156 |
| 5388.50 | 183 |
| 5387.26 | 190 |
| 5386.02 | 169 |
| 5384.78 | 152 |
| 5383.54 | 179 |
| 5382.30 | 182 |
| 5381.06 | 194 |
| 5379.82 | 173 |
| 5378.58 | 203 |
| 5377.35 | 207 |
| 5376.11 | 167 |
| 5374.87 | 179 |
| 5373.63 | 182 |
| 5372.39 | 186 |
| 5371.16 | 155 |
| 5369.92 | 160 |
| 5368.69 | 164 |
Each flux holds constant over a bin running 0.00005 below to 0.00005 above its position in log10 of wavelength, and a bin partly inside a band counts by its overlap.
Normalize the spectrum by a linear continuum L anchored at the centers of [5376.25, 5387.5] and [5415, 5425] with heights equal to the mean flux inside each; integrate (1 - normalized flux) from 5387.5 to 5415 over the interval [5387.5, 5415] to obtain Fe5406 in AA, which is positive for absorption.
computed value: 2.4 AA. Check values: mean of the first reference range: 182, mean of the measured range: 166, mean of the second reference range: 182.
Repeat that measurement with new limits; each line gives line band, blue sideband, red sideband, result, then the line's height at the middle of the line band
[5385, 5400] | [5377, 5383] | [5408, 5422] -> 1.31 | 183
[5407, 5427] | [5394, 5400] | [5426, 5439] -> -0.59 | 168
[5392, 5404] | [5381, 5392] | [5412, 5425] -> 0.73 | 177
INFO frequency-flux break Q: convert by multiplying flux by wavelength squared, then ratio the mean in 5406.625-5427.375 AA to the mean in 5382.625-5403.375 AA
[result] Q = 1.0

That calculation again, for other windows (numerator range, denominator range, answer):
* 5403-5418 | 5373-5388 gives 0.92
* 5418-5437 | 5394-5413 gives 1.06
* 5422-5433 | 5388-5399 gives 1.08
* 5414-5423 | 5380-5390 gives 1.05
